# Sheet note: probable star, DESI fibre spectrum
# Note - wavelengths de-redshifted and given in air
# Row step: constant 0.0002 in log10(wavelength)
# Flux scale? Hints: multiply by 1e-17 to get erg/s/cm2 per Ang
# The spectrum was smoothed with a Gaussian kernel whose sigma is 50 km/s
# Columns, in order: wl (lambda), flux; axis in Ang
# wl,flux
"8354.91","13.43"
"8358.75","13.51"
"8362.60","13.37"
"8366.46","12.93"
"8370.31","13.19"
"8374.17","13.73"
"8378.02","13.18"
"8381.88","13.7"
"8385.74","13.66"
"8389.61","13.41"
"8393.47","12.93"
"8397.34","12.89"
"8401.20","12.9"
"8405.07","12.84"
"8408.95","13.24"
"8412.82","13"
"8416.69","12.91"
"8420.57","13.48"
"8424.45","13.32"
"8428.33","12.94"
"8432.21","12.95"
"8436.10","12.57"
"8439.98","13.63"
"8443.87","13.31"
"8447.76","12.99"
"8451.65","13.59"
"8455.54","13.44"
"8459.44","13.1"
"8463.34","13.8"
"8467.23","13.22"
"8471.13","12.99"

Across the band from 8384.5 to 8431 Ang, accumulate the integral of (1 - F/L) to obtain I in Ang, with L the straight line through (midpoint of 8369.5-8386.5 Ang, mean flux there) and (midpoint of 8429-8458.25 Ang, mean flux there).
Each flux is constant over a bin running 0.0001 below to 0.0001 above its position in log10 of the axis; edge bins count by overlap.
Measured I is 0.9 Ang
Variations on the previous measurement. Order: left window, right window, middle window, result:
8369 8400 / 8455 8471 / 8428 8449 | 0.4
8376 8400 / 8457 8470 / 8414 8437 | 0.5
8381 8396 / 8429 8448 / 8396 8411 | 0.4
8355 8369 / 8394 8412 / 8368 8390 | -0.5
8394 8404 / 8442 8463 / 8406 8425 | -0.2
